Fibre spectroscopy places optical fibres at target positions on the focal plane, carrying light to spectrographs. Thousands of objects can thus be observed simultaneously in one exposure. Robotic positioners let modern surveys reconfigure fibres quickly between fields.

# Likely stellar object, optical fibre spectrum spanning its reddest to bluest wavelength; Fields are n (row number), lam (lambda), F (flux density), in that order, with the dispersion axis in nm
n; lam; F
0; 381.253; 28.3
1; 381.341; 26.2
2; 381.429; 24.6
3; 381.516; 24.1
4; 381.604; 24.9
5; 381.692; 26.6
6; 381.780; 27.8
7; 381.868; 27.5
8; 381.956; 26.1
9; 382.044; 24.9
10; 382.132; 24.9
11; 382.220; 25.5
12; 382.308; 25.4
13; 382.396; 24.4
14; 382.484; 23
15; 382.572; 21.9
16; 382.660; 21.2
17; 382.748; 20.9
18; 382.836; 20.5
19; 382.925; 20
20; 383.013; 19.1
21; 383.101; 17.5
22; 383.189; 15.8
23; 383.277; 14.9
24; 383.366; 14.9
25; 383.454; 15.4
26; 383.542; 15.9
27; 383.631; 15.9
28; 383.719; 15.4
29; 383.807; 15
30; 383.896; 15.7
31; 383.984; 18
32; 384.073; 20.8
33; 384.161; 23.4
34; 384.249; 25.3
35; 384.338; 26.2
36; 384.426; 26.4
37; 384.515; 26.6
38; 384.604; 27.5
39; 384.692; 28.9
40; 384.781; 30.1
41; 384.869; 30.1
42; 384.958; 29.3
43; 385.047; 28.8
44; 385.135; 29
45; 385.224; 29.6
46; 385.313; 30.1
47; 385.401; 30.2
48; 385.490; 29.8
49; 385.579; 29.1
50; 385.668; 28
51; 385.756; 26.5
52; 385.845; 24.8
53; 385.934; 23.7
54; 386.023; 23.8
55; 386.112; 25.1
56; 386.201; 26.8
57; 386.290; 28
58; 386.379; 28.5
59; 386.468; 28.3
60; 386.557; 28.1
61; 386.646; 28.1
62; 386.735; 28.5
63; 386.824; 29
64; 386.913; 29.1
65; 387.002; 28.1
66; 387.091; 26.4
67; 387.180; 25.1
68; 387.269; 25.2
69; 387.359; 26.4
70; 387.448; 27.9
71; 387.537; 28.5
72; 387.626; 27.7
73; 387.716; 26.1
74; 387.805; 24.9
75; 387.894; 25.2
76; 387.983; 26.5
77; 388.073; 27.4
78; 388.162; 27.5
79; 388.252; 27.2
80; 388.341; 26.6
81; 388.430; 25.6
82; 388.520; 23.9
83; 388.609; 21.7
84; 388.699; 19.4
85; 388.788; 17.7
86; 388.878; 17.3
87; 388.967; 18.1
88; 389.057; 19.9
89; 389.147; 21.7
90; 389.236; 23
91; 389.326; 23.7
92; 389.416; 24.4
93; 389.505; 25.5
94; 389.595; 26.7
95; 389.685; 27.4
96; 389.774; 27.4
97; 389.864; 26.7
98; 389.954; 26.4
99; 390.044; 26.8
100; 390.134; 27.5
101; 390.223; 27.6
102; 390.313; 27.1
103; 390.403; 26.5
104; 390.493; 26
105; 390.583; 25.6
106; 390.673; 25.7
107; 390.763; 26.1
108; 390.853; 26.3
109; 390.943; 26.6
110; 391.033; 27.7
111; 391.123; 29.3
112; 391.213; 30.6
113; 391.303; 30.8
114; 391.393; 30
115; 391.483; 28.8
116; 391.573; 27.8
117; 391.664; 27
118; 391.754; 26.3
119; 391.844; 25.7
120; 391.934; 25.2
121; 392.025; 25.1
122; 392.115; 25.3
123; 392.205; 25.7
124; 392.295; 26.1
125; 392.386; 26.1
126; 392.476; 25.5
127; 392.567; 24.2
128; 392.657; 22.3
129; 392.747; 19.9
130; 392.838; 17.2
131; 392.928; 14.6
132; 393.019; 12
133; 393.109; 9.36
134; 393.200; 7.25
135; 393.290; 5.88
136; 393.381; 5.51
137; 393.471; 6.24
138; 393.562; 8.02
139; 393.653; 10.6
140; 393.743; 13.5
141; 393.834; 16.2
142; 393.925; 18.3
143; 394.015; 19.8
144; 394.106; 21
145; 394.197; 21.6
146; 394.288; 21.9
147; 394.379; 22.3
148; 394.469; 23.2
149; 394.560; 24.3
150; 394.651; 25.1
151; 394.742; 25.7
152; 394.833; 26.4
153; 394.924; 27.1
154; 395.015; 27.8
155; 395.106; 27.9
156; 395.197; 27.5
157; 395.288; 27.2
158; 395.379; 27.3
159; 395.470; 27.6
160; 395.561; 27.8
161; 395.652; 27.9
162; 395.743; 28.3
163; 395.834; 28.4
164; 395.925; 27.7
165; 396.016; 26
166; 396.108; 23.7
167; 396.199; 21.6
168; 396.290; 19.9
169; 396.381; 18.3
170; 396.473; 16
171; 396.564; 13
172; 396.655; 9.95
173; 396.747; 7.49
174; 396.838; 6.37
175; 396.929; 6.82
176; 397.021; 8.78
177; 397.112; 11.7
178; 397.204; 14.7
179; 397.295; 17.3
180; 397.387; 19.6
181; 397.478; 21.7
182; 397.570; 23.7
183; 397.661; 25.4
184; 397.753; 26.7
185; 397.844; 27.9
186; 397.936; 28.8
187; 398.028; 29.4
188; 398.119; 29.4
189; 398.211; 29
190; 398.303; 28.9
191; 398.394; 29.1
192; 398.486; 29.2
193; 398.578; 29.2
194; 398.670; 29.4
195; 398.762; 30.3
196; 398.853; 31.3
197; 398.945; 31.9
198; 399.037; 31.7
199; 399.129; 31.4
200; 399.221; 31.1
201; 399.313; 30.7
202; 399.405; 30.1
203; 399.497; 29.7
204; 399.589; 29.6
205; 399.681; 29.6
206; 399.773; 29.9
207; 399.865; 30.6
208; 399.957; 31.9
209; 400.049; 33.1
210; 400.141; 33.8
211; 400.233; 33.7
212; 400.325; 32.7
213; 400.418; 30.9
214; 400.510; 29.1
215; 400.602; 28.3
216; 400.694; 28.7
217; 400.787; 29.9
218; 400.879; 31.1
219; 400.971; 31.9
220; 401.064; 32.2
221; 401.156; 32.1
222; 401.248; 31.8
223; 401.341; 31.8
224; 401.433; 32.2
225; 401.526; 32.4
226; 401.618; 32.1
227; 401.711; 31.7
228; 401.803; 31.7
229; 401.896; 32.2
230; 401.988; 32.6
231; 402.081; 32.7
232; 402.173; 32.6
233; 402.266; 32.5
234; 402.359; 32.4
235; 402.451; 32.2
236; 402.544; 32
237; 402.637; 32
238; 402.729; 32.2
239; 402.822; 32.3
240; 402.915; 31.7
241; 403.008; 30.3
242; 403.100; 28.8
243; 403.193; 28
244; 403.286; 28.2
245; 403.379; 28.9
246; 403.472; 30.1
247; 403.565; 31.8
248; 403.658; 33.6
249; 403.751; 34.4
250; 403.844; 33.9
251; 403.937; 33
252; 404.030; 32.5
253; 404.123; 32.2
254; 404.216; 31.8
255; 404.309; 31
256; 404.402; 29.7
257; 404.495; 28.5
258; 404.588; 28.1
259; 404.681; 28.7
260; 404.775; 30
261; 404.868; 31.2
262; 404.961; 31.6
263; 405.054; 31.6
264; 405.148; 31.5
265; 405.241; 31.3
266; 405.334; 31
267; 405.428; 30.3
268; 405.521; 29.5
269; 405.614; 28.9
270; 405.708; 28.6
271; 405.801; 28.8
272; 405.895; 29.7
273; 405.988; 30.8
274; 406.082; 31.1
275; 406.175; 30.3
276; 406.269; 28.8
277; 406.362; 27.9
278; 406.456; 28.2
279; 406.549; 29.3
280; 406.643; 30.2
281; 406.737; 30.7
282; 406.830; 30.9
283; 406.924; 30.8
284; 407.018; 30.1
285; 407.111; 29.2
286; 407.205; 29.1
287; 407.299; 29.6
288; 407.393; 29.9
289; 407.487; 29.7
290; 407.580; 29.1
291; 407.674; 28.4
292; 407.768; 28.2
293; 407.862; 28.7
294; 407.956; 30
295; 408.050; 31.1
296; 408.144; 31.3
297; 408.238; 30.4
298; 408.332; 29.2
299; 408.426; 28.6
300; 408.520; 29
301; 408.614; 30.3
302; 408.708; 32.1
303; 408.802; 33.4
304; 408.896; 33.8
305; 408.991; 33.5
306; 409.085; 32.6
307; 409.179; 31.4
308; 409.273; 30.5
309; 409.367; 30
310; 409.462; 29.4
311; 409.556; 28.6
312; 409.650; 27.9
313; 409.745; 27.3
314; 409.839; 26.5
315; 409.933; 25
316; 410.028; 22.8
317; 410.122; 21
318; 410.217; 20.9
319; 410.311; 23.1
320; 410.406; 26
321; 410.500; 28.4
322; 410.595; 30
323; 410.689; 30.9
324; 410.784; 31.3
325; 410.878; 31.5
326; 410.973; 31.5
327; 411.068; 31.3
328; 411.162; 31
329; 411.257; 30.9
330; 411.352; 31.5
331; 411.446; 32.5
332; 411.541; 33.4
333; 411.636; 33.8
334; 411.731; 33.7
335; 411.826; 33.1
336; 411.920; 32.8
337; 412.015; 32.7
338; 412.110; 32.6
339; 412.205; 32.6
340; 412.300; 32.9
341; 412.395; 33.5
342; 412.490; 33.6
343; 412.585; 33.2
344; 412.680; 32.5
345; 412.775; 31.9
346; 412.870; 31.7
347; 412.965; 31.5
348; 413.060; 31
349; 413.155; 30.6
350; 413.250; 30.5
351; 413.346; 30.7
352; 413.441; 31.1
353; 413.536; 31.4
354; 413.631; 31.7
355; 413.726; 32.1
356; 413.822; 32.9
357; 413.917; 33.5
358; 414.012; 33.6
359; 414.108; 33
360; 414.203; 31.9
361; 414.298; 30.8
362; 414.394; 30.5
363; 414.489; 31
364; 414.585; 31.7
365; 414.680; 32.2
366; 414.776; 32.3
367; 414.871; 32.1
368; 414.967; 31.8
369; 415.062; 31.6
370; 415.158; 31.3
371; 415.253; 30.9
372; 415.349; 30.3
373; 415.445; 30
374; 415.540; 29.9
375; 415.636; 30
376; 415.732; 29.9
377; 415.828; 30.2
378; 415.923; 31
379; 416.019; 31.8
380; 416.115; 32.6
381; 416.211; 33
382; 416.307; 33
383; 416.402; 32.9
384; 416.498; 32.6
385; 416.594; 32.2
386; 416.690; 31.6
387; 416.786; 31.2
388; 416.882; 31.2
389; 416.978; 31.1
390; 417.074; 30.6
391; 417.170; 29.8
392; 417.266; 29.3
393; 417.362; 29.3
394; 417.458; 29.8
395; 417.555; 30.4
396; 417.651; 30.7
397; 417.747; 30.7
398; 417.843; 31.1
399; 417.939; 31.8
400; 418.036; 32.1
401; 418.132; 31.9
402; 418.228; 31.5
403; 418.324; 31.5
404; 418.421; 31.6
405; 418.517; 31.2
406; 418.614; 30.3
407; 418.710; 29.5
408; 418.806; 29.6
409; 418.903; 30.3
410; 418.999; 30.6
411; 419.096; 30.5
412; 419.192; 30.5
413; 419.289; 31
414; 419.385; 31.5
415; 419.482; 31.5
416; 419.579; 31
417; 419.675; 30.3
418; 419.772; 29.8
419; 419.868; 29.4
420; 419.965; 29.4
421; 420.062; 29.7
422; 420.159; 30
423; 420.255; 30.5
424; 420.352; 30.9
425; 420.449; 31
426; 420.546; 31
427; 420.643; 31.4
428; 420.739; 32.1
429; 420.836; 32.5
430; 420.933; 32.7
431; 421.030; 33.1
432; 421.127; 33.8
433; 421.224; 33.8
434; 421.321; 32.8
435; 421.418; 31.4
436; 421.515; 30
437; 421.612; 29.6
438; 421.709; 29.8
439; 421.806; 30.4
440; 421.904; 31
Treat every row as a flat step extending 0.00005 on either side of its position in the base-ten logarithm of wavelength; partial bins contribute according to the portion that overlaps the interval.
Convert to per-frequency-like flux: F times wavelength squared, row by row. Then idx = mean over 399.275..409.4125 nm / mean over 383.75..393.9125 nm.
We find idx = 1.37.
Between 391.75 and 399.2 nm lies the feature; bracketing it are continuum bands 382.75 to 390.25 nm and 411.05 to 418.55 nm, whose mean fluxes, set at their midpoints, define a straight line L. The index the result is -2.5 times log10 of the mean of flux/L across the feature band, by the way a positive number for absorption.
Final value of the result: 0.22 mag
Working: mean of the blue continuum 24.6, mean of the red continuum 31.7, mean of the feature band 21.9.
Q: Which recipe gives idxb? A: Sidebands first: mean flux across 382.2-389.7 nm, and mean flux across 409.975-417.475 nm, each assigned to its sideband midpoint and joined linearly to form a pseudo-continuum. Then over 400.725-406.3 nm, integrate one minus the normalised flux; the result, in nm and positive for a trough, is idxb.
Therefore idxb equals -0.50 nm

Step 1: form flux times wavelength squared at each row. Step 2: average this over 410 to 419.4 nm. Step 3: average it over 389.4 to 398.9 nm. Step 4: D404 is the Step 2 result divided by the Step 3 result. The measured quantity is 1.5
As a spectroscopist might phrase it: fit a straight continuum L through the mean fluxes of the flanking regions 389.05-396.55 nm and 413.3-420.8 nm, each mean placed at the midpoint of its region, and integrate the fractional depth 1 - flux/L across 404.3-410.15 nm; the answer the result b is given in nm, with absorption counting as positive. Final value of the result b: -0.37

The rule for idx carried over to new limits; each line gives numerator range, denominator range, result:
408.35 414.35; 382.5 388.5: 1.41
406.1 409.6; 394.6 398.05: 1.46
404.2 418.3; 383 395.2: 1.44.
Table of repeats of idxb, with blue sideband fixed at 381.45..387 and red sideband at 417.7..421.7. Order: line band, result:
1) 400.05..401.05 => -0.13 nm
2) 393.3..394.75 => 0.50 nm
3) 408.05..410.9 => 0.02 nm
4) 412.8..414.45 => -0.10 nm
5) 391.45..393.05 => 0.14 nm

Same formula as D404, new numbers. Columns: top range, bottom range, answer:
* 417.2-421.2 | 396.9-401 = 1.23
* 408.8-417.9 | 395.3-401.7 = 1.25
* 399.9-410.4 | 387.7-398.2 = 1.43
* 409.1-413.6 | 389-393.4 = 1.40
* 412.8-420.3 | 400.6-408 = 1.08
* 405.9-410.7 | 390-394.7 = 1.43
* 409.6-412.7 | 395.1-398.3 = 1.48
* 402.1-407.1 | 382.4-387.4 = 1.39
